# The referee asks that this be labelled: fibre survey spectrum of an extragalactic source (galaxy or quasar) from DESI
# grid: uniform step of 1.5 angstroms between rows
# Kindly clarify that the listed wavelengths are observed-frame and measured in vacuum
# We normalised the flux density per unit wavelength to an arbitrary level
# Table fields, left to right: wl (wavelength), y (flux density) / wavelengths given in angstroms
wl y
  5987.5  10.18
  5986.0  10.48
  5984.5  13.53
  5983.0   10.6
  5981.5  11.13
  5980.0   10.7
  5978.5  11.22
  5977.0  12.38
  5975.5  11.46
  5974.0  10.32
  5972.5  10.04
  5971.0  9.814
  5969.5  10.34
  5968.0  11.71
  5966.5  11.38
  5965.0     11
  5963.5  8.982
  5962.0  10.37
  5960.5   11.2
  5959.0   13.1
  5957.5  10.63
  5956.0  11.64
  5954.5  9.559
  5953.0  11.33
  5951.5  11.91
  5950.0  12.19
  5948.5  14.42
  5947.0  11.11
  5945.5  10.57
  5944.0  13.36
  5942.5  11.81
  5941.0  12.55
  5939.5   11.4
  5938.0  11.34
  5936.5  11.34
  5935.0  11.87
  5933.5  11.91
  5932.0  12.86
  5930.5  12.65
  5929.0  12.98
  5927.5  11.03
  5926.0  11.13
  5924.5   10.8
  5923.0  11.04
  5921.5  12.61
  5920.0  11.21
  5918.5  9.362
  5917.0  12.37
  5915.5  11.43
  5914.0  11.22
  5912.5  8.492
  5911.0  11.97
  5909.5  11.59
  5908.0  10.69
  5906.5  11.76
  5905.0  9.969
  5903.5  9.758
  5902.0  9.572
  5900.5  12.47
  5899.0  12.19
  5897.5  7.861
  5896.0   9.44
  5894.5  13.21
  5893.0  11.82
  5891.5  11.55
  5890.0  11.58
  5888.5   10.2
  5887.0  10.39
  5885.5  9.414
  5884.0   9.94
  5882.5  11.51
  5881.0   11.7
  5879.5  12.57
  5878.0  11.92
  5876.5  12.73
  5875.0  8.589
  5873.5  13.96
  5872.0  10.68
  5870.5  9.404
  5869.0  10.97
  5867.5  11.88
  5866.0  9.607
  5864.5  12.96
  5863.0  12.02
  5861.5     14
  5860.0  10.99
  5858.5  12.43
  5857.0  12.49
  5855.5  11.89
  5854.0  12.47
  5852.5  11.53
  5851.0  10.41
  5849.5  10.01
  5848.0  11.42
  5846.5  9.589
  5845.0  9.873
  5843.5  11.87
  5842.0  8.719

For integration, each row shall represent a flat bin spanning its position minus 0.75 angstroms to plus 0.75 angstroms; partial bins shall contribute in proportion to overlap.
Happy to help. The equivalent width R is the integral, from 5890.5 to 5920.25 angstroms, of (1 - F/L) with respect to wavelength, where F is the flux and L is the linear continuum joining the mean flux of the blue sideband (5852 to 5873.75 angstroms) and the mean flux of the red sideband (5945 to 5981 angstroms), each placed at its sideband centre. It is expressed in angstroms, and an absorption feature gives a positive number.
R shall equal 1.6 angstroms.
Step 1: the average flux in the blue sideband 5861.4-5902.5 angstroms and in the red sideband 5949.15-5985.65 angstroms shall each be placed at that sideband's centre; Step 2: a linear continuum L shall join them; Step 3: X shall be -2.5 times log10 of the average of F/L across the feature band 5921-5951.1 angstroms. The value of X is -0.08 mag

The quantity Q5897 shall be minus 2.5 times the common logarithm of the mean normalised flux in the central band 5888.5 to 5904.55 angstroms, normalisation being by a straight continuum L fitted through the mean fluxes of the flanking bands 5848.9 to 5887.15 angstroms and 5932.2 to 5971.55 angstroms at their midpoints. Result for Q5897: 0.05 mag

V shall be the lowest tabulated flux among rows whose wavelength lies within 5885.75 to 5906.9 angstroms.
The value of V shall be 7.861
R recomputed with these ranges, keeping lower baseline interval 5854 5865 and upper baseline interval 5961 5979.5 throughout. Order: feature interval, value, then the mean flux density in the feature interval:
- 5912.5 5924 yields 0.40 angstroms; 11.1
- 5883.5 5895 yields 0.92 angstroms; 11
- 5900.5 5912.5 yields 1.00 angstroms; 10.7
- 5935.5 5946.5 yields -0.56 angstroms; 11.8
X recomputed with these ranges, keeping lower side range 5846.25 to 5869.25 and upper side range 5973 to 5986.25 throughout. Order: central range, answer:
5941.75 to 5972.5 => 0.01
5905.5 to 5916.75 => 0.04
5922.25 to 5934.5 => -0.03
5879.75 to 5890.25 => 0.08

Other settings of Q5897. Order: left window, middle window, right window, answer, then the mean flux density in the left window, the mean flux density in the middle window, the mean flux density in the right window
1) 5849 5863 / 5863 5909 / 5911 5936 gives 0.06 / 11.8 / 11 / 11.5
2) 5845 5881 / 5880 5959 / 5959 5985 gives -0.01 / 11.5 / 11.3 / 11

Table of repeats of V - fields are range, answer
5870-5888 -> 8.589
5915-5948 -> 9.362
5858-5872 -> 9.404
